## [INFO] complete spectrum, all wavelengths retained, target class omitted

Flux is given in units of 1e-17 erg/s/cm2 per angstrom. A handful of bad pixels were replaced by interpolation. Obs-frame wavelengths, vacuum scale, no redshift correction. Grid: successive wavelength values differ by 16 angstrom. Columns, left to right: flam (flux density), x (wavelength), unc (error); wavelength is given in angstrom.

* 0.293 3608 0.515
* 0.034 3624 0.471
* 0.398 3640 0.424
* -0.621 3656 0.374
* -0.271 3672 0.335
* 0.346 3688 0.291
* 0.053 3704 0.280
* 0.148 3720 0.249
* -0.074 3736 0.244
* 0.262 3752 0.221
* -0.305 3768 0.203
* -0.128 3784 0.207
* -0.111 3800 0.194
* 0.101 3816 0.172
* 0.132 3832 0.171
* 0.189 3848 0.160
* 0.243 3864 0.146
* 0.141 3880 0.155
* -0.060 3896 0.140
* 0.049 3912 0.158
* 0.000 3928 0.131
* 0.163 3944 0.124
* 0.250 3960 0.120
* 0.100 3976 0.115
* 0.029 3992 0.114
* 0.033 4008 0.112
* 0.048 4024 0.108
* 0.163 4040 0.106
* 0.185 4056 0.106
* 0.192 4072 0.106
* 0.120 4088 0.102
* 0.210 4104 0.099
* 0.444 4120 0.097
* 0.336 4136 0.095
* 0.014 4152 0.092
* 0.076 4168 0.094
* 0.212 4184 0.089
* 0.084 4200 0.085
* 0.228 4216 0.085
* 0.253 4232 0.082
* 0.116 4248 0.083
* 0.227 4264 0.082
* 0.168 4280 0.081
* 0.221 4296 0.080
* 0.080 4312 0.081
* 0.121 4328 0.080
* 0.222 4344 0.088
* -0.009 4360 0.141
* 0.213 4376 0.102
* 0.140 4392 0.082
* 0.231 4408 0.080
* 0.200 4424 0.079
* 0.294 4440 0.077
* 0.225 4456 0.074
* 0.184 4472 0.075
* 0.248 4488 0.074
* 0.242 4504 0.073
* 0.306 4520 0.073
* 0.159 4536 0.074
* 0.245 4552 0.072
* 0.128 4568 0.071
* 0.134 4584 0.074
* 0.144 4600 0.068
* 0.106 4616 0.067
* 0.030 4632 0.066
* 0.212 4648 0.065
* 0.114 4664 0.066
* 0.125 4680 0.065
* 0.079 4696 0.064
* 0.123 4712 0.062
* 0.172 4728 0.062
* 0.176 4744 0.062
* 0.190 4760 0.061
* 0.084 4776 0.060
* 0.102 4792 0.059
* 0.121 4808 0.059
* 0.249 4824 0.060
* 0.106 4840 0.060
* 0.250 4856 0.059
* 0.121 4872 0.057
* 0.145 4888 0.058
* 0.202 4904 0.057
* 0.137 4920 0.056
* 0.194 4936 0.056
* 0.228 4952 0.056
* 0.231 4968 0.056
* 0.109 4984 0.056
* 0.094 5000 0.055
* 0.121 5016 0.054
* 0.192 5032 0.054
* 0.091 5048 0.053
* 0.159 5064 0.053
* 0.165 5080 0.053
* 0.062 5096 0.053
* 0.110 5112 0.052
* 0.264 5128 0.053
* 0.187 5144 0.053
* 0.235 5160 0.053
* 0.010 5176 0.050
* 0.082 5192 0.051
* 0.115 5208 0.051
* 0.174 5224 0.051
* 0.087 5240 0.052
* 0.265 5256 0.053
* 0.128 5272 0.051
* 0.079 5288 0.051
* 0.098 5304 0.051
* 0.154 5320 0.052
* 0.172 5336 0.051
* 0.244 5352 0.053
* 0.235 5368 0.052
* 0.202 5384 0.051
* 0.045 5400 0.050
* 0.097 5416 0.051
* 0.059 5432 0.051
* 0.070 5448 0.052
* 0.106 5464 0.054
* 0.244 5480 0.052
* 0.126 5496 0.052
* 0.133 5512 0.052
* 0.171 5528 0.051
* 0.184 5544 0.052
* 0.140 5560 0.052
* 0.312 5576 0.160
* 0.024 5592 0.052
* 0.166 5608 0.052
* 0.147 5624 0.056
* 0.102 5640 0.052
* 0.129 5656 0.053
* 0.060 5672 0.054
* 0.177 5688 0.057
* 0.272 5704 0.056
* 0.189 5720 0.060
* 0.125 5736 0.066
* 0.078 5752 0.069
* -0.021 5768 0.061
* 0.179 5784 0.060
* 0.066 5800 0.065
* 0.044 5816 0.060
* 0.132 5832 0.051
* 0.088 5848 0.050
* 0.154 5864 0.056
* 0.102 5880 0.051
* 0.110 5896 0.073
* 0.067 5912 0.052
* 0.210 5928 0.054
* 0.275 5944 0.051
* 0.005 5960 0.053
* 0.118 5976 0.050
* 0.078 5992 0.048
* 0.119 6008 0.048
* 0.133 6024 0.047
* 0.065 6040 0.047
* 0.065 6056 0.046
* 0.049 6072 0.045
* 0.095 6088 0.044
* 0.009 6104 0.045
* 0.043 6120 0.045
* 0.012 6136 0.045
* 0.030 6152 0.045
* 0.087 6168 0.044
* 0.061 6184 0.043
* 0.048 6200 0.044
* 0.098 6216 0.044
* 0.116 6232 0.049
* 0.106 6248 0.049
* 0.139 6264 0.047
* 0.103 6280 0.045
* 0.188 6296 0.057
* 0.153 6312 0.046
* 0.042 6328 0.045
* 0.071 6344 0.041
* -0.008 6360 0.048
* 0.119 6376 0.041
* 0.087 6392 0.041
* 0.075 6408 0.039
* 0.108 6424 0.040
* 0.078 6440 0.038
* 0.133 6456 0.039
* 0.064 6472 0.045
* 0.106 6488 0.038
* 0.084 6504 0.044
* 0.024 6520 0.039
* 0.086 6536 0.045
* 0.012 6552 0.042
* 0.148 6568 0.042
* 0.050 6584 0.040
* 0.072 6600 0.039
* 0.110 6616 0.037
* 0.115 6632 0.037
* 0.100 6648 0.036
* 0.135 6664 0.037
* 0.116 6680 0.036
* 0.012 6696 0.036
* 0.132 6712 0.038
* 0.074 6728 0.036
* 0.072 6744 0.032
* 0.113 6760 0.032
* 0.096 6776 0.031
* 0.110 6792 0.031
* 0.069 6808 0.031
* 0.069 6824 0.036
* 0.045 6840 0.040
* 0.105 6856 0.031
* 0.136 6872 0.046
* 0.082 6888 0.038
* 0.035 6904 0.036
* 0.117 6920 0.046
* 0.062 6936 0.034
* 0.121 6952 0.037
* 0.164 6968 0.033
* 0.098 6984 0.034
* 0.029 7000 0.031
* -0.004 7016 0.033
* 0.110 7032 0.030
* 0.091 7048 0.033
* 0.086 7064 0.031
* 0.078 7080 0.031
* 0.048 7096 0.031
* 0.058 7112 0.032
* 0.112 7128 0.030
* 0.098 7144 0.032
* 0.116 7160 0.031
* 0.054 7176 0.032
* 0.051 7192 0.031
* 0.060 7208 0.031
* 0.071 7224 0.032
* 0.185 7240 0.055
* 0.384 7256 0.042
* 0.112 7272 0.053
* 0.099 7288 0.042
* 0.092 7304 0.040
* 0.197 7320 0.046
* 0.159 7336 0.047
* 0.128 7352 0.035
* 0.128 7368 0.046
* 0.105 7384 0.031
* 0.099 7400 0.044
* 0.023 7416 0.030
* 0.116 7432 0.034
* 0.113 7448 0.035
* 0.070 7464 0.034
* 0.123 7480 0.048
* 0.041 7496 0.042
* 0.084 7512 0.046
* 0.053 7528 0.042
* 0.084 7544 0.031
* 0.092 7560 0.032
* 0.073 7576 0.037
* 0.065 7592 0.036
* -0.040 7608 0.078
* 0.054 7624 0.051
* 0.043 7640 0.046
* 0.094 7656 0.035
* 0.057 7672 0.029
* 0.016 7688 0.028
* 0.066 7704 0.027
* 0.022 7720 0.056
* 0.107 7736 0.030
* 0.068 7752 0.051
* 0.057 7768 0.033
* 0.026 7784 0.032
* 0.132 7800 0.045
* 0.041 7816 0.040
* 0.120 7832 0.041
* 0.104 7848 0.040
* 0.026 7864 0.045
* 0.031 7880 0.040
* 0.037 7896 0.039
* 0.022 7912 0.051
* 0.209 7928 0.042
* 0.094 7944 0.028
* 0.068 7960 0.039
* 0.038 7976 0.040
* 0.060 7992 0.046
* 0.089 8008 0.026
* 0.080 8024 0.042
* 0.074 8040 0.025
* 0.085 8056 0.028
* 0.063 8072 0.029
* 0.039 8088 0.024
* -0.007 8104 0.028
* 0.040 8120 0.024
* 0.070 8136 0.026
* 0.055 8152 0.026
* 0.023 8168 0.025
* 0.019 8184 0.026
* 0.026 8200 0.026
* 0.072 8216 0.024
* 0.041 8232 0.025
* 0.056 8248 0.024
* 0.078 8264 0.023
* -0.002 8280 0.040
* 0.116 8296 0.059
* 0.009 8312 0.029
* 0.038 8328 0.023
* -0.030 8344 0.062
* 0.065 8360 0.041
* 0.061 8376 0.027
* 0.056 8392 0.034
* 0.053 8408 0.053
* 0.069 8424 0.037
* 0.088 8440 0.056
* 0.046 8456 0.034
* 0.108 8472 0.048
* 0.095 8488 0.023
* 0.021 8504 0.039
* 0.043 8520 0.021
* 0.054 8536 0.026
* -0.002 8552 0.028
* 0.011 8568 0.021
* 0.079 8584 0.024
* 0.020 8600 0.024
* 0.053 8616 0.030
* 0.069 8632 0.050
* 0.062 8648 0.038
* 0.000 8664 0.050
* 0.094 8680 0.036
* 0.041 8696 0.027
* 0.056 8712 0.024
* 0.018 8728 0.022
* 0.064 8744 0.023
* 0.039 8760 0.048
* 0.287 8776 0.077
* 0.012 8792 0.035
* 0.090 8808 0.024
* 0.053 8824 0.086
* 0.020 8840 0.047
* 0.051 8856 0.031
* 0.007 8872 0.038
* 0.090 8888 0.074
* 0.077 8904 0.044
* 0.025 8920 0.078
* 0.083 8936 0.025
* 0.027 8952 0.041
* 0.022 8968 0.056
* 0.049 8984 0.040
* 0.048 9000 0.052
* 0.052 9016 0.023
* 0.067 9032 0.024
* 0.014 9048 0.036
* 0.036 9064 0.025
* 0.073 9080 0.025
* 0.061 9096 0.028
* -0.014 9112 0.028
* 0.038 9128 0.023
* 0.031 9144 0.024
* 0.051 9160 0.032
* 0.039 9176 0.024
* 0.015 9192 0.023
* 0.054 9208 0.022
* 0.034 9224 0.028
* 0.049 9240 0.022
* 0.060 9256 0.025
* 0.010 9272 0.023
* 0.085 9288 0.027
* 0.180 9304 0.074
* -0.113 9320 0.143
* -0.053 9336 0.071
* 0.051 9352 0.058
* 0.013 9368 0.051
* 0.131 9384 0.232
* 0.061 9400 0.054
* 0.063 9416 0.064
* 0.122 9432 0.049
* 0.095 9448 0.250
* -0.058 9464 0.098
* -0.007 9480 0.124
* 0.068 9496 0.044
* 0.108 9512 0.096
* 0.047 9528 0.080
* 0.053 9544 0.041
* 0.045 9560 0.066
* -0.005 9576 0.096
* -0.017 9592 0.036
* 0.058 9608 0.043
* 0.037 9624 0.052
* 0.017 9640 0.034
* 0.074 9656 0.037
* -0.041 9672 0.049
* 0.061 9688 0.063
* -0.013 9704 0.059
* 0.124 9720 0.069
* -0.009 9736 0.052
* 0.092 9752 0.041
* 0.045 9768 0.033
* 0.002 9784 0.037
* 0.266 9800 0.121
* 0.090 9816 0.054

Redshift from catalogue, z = 0.106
